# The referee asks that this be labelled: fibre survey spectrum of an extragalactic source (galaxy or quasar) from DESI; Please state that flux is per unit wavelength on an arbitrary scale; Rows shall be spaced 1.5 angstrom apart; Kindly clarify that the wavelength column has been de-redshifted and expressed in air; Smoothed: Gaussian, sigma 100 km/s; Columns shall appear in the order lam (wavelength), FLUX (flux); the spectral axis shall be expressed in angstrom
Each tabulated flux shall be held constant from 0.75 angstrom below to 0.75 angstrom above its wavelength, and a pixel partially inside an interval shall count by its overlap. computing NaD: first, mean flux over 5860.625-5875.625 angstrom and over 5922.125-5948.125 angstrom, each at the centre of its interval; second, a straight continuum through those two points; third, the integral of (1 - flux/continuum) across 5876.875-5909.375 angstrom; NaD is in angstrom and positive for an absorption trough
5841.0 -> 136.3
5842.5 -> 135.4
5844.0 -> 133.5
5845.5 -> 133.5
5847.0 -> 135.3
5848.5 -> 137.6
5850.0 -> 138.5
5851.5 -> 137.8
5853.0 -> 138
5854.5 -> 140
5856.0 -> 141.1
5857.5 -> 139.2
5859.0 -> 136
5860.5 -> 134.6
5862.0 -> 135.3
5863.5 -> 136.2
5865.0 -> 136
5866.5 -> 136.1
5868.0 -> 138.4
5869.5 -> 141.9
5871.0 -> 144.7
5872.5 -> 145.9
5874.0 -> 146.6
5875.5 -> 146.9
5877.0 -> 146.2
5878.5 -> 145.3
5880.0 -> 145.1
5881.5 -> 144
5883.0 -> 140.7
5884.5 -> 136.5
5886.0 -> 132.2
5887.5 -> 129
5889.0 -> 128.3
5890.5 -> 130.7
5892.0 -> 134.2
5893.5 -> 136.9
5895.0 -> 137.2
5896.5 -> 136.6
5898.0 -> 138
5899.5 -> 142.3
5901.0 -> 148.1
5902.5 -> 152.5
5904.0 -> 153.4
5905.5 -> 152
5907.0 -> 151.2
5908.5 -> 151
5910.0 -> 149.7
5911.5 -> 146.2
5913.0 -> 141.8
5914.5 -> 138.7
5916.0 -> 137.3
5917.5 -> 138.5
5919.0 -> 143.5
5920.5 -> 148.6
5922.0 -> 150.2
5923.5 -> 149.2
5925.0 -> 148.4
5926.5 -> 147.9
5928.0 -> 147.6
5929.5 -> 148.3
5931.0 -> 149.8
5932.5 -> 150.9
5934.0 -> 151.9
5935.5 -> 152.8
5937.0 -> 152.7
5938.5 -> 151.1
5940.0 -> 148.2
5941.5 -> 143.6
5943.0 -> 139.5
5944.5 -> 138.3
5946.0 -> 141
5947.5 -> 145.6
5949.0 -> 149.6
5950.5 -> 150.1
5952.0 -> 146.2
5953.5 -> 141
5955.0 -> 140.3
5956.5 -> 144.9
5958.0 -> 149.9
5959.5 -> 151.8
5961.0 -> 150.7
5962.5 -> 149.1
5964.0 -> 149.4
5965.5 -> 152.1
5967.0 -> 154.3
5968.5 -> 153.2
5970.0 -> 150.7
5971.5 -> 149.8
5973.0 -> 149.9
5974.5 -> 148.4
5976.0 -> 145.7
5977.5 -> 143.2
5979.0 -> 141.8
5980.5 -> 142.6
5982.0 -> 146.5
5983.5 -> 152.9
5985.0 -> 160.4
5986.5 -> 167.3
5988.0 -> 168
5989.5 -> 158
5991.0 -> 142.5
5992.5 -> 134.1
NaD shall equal 0.4 angstrom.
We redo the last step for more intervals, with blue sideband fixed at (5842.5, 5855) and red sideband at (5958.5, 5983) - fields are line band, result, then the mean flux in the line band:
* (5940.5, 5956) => 0.3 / 144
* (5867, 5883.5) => -0.6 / 144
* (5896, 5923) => -0.6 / 146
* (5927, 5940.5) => -0.5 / 150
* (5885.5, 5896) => 0.6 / 133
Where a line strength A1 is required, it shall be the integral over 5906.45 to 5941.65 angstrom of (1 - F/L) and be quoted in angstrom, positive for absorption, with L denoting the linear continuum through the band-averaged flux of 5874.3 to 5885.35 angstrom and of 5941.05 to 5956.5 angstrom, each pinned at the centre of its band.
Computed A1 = -0.96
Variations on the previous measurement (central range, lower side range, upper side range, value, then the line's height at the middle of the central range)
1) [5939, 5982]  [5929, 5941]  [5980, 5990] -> 1.9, 154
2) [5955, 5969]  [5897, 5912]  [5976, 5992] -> 0.1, 151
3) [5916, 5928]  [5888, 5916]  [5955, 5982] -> -0.2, 144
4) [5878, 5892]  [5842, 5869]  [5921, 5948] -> 0.4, 141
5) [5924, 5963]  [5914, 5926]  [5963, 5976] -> 0.0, 147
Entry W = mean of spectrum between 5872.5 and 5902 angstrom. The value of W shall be 139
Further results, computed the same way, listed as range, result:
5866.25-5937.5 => 144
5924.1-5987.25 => 149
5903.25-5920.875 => 146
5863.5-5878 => 142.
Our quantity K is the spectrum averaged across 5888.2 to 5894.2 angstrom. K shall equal 132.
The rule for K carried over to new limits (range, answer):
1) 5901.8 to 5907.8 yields 152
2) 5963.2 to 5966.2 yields 151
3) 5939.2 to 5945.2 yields 143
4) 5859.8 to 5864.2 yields 135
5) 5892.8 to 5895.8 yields 137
